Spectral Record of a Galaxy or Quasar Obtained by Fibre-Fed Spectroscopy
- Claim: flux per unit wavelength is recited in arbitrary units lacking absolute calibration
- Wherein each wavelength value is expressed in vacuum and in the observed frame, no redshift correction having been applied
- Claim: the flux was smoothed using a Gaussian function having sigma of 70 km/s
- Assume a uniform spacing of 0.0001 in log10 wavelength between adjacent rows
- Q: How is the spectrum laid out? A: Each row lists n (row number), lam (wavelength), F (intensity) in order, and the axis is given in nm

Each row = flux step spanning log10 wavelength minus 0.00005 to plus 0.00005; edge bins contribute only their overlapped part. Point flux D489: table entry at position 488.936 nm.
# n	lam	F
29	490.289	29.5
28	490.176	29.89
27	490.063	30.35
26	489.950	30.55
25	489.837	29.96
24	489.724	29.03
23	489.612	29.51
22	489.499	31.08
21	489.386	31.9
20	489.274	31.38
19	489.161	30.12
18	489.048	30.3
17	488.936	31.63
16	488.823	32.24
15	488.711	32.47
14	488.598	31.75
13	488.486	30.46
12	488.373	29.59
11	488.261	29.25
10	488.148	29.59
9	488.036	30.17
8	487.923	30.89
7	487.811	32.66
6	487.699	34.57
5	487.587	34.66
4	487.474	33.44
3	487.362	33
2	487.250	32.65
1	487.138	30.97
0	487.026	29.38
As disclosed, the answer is 31.63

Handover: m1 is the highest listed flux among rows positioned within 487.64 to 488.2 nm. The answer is 34.57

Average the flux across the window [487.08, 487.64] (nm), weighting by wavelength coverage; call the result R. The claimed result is 32.9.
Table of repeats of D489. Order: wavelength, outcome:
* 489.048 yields 30.3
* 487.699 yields 34.57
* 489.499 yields 31.08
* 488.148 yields 29.59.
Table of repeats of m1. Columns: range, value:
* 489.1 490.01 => 31.9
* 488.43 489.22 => 32.47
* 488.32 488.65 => 31.75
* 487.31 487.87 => 34.66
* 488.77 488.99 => 32.24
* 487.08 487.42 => 33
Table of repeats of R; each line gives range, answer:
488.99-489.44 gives 31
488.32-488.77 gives 31.1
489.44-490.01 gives 30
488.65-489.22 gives 31.3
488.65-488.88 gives 32.3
